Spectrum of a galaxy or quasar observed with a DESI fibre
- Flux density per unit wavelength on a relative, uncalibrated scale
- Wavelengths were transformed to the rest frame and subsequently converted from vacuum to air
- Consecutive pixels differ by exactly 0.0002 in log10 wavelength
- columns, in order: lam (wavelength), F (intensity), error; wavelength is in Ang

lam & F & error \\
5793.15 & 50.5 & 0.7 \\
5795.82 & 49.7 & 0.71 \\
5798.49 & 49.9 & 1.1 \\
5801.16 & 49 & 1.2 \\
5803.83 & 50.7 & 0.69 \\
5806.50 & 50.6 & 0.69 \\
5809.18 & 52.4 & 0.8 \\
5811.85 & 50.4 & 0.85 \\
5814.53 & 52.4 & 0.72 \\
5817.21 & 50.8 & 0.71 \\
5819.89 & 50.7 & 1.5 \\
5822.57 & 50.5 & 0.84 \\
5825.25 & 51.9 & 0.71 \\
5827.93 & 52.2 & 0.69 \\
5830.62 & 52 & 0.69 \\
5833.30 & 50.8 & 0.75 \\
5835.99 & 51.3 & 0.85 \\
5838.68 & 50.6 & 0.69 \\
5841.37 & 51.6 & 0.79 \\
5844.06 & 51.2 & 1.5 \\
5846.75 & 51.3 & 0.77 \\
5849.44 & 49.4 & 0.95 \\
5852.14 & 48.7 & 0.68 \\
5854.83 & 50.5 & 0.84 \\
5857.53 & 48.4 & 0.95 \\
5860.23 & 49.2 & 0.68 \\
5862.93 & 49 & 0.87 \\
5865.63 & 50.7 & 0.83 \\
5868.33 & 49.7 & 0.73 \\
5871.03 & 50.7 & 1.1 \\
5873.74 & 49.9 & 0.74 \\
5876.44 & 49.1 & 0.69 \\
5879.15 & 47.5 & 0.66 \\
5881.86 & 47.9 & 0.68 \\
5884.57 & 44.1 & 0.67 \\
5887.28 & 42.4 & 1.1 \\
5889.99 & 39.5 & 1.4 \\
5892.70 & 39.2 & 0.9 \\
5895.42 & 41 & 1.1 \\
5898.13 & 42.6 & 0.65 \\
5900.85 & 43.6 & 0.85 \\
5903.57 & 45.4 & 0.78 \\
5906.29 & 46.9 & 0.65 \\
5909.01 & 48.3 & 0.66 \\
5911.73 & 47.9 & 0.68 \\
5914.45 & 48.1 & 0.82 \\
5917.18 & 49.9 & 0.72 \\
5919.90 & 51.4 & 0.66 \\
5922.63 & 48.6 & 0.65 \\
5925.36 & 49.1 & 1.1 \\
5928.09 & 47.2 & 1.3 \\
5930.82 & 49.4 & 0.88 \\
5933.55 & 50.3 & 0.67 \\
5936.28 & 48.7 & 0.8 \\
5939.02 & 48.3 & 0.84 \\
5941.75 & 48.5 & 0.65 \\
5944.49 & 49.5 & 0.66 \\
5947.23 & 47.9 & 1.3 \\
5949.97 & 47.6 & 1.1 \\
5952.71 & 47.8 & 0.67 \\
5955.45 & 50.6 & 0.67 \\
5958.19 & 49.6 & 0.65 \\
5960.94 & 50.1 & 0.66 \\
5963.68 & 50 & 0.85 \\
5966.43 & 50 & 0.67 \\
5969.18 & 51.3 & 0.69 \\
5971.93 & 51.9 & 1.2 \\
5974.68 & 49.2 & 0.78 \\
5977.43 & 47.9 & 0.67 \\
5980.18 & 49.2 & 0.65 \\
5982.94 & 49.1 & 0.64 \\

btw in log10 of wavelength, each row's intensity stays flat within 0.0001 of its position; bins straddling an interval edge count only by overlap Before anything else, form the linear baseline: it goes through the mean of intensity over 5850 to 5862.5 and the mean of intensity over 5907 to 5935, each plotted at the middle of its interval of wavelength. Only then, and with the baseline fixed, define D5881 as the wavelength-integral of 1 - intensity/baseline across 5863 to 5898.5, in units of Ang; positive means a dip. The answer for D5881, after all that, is 2.3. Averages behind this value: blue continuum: 49.2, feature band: 45.9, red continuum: 49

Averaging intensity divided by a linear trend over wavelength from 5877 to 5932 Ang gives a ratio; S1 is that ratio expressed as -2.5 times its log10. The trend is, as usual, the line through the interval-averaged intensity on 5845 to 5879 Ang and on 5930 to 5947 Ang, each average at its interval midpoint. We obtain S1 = 0.07 mag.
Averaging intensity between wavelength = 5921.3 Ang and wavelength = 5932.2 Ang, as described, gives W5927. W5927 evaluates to 48.6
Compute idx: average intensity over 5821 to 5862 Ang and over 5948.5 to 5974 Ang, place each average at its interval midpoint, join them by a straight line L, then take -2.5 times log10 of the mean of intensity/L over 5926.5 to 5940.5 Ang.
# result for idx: 0.027 mag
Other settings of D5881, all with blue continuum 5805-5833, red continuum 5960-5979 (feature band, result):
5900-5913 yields 1.1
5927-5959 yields 1.0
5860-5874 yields 0.3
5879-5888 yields 1.0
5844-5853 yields 0.2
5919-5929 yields 0.3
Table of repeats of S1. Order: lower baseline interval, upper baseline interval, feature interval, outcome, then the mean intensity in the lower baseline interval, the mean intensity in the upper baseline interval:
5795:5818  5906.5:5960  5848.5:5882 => 0.01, 50.7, 48.8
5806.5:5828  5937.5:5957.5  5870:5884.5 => 0.03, 51.3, 48.6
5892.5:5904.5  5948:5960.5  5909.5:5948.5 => -0.07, 42.5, 48.9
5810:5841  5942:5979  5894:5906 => 0.16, 51.3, 49.5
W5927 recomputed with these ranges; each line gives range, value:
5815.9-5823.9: 50.7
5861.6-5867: 49.9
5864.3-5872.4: 50.4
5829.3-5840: 51.2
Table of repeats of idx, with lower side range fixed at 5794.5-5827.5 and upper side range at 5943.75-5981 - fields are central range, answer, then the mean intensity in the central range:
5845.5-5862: 0.02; 49.6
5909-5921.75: 0.02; 49.2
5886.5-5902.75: 0.20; 41.5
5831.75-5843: -0.01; 51.1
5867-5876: 0.01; 50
